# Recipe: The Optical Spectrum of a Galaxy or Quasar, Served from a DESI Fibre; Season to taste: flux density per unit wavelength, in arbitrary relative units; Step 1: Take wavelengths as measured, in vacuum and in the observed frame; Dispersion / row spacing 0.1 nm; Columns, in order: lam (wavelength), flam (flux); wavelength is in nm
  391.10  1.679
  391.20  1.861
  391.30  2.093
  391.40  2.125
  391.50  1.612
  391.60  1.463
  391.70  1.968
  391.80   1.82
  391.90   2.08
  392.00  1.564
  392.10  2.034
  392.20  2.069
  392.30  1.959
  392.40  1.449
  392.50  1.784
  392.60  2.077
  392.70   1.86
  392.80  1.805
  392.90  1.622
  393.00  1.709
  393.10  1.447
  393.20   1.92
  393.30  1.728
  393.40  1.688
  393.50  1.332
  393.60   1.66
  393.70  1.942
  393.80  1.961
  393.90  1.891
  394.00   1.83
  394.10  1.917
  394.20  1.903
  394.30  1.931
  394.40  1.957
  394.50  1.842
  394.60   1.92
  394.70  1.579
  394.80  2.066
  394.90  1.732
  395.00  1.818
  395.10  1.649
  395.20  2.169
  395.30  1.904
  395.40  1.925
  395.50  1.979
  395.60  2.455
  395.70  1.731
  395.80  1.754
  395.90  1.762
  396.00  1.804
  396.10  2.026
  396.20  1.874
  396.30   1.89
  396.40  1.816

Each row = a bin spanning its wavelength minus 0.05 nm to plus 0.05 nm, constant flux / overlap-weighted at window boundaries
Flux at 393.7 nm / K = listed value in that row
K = 1.942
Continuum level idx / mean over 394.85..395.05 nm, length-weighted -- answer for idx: 1.77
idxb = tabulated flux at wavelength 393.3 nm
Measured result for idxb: 1.728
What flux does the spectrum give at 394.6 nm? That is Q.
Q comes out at 1.92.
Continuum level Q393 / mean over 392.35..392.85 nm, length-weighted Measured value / 1.8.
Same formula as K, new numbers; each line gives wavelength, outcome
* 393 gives 1.709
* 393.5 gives 1.332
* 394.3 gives 1.931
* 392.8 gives 1.805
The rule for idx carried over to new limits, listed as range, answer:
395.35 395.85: 1.97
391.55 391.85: 1.75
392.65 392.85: 1.83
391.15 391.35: 1.98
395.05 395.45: 1.91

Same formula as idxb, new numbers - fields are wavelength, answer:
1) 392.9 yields 1.622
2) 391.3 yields 2.093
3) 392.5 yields 1.784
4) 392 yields 1.564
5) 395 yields 1.818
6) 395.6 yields 2.455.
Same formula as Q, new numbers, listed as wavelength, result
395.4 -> 1.925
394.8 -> 2.066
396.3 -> 1.89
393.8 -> 1.961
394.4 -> 1.957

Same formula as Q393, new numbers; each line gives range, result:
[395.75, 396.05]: 1.77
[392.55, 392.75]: 1.97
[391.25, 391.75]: 1.85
